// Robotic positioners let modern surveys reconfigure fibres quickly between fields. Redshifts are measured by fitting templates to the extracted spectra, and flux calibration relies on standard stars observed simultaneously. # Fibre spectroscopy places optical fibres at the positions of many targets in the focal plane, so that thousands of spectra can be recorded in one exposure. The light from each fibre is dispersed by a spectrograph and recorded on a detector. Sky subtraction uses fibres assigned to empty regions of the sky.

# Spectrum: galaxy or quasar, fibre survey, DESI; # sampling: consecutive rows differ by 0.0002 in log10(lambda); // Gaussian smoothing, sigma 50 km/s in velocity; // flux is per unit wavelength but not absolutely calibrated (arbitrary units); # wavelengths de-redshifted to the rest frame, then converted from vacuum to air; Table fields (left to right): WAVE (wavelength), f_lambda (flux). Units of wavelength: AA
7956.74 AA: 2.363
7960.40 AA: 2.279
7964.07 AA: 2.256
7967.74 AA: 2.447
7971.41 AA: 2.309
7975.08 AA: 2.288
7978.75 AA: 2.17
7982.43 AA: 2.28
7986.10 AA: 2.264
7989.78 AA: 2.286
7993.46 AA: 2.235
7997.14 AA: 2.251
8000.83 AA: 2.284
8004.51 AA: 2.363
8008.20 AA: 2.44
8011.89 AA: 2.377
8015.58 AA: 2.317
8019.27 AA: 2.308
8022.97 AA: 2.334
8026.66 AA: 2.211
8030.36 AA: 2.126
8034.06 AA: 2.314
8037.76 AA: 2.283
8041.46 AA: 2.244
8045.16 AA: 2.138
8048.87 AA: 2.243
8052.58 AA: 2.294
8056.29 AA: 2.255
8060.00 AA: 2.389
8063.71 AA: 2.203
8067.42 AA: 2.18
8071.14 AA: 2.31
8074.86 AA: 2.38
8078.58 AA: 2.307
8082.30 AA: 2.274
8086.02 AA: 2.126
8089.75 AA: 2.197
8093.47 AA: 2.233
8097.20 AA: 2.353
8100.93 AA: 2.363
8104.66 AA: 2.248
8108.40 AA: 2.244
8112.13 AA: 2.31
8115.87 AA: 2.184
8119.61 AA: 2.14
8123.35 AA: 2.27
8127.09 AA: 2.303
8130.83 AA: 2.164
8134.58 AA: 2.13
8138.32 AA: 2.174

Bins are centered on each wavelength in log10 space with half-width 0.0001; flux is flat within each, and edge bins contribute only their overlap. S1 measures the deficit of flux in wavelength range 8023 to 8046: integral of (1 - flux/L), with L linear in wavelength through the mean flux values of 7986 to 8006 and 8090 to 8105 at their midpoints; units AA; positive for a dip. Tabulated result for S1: 0.5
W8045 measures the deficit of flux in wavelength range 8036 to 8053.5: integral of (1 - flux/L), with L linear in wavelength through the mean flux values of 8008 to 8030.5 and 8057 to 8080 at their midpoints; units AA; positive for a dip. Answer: 0.5 AA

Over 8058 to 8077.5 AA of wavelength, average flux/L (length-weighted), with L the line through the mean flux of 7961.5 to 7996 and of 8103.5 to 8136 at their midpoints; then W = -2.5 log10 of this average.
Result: -0.02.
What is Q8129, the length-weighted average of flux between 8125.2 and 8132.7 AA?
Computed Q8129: 2.24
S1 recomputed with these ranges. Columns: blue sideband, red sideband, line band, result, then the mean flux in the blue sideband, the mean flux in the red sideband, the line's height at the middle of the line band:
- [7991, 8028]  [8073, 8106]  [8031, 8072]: 0.7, 2.31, 2.28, 2.29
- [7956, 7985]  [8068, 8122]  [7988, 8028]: -0.4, 2.3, 2.26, 2.29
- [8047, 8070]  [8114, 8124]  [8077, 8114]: -0.8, 2.26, 2.19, 2.22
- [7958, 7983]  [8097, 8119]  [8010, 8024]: -0.3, 2.29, 2.27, 2.28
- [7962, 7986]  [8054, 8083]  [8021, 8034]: 0.3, 2.29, 2.29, 2.29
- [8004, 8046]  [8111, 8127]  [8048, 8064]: -0.1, 2.29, 2.23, 2.27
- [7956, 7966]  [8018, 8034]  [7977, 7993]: 0.2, 2.29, 2.25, 2.28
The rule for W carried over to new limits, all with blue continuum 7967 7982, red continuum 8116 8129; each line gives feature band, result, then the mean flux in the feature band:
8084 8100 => 0.00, 2.24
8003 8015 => -0.05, 2.39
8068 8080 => -0.03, 2.32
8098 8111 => -0.03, 2.29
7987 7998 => 0.01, 2.26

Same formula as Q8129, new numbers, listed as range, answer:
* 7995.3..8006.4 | 2.3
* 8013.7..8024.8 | 2.32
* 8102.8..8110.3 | 2.25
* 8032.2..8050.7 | 2.24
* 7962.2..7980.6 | 2.29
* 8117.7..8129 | 2.24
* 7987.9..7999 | 2.26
